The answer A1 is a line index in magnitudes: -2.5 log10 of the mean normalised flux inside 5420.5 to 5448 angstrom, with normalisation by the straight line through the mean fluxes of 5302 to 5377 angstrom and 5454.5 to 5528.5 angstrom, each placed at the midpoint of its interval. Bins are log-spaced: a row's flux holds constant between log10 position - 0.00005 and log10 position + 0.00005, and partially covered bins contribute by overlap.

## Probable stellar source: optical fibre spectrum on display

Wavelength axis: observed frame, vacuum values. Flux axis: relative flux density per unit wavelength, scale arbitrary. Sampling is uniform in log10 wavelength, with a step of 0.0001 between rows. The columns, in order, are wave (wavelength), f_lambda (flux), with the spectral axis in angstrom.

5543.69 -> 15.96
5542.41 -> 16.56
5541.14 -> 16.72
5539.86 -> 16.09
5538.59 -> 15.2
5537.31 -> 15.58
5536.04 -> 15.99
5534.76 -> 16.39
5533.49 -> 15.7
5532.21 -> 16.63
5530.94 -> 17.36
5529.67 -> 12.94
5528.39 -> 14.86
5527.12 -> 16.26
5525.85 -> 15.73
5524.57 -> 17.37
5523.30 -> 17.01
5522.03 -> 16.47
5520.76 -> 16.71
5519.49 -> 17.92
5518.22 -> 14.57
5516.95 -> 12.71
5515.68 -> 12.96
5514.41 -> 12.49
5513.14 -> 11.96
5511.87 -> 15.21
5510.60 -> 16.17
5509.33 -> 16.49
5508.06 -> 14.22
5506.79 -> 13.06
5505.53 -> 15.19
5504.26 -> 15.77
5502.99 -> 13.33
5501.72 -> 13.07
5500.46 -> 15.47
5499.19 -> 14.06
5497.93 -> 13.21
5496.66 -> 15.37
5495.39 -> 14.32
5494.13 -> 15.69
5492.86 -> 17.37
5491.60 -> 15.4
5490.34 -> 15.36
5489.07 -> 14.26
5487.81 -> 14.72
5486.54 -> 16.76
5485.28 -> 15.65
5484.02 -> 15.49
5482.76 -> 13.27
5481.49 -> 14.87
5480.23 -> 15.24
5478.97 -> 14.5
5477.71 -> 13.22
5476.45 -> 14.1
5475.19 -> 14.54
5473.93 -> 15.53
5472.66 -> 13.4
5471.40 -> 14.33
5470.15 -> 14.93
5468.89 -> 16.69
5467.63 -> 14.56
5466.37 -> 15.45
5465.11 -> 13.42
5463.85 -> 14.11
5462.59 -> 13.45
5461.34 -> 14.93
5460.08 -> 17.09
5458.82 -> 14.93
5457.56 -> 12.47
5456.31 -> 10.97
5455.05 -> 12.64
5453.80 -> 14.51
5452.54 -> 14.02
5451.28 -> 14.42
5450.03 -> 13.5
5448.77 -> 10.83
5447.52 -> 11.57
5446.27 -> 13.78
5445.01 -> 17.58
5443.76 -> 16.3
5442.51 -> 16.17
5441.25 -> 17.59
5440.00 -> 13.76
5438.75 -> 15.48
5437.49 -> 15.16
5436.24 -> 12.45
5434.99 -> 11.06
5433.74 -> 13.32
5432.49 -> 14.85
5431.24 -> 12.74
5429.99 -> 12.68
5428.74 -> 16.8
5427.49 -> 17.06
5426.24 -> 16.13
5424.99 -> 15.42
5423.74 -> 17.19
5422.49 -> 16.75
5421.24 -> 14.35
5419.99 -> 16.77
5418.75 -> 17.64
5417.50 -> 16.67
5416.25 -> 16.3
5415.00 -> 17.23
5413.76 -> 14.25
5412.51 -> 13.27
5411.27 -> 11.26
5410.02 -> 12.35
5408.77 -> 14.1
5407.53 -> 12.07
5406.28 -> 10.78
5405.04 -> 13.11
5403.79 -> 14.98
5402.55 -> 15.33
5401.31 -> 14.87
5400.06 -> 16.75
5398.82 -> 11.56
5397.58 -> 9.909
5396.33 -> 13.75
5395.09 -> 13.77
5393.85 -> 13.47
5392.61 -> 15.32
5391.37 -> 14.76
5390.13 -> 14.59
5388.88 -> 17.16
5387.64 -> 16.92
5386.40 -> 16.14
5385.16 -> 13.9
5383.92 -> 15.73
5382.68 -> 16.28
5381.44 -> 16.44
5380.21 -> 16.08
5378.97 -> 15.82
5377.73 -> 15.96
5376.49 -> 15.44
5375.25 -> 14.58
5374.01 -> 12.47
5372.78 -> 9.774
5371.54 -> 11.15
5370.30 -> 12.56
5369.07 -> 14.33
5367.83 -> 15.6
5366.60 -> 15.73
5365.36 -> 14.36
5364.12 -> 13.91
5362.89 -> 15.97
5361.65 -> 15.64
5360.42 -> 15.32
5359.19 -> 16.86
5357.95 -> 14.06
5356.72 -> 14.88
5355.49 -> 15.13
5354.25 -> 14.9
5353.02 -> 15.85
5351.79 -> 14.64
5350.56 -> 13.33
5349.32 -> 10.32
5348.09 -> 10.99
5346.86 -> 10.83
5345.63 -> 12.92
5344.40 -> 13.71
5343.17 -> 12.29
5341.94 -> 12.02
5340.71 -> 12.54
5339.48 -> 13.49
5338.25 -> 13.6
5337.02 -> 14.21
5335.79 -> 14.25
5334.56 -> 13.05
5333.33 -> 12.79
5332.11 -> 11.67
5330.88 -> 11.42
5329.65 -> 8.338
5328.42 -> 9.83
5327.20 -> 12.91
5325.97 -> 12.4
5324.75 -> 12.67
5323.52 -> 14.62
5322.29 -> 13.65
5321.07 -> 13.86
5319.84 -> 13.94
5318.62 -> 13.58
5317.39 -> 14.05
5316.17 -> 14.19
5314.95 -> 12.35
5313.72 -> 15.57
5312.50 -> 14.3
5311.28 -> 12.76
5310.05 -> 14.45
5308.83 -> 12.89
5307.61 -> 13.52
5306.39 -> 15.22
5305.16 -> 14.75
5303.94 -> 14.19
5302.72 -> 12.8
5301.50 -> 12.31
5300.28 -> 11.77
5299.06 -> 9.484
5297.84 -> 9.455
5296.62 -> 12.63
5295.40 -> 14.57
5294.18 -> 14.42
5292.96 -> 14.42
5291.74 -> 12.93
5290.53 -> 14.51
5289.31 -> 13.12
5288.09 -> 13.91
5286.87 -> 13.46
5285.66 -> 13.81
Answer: -0.05 mag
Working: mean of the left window 13.5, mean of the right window 14.8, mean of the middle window 14.9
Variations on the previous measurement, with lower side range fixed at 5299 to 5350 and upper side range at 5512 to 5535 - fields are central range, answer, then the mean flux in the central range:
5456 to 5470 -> 0.01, 14.5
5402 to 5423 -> -0.04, 14.5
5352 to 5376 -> -0.08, 14.4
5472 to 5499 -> 0.00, 14.9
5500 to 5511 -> 0.03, 14.7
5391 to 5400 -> 0.03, 13.4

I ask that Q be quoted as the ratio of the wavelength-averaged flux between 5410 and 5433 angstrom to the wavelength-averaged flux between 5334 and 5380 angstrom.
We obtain 1.1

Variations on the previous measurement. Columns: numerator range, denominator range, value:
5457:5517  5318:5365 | 1.10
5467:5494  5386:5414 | 1.08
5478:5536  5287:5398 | 1.10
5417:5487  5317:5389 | 1.06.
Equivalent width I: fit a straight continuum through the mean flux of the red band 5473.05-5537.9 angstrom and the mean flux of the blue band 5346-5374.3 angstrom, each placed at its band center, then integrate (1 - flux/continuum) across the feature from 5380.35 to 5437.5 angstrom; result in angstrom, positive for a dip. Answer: -1.5 angstrom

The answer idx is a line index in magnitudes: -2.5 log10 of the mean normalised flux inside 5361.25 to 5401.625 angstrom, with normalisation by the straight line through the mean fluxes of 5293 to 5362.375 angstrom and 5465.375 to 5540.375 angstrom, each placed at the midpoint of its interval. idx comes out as -0.057 mag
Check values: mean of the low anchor 13.3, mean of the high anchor 15.1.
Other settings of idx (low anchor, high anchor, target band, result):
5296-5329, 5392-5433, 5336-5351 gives 0.083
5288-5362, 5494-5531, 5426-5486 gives 0.000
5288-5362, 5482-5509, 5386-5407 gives -0.026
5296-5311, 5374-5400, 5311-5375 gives 0.030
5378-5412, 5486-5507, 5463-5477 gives 0.009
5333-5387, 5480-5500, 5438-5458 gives 0.047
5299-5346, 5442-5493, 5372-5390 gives -0.111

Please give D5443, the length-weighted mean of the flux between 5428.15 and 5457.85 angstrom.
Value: 14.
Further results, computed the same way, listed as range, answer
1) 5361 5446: 14.7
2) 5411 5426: 15.7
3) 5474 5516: 14.7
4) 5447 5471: 13.9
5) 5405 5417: 13.5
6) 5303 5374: 13.5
